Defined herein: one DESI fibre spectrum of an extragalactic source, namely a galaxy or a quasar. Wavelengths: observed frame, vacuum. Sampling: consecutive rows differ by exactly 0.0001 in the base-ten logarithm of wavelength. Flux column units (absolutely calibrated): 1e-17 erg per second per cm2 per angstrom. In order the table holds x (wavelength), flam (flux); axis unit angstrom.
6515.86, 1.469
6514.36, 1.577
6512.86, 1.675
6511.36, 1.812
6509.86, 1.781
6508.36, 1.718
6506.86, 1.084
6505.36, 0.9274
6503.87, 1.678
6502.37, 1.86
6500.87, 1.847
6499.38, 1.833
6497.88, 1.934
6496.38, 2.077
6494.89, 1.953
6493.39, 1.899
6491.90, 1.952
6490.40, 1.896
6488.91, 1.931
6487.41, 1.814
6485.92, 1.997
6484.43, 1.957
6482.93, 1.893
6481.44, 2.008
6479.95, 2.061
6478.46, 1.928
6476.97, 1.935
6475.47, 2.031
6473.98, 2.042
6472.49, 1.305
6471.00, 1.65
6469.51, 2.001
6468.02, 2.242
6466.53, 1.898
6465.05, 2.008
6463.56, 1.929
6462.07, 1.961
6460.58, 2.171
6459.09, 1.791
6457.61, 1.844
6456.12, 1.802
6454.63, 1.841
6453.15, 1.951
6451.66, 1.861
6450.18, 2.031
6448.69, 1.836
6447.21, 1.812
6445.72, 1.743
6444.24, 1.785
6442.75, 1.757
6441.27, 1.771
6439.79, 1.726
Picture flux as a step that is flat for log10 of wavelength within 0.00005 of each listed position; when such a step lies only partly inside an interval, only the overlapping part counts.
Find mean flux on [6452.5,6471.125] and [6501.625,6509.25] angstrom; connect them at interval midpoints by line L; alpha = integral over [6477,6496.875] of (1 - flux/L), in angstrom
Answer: -3.5 angstrom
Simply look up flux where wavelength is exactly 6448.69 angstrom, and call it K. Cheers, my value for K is 1.836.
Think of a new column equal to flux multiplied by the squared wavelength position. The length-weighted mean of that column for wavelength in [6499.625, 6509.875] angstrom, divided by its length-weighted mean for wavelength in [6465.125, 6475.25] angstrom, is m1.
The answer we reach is 0.8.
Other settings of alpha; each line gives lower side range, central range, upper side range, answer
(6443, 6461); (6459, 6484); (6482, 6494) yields -0.6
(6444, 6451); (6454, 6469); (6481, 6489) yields -0.6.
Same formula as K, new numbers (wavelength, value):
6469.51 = 2.001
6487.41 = 1.814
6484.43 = 1.957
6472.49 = 1.305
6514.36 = 1.577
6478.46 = 1.928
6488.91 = 1.931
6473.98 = 2.042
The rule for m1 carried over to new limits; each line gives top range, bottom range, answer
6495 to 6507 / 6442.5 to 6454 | 0.93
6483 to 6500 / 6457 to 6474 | 1.02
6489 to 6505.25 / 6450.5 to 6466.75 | 0.98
